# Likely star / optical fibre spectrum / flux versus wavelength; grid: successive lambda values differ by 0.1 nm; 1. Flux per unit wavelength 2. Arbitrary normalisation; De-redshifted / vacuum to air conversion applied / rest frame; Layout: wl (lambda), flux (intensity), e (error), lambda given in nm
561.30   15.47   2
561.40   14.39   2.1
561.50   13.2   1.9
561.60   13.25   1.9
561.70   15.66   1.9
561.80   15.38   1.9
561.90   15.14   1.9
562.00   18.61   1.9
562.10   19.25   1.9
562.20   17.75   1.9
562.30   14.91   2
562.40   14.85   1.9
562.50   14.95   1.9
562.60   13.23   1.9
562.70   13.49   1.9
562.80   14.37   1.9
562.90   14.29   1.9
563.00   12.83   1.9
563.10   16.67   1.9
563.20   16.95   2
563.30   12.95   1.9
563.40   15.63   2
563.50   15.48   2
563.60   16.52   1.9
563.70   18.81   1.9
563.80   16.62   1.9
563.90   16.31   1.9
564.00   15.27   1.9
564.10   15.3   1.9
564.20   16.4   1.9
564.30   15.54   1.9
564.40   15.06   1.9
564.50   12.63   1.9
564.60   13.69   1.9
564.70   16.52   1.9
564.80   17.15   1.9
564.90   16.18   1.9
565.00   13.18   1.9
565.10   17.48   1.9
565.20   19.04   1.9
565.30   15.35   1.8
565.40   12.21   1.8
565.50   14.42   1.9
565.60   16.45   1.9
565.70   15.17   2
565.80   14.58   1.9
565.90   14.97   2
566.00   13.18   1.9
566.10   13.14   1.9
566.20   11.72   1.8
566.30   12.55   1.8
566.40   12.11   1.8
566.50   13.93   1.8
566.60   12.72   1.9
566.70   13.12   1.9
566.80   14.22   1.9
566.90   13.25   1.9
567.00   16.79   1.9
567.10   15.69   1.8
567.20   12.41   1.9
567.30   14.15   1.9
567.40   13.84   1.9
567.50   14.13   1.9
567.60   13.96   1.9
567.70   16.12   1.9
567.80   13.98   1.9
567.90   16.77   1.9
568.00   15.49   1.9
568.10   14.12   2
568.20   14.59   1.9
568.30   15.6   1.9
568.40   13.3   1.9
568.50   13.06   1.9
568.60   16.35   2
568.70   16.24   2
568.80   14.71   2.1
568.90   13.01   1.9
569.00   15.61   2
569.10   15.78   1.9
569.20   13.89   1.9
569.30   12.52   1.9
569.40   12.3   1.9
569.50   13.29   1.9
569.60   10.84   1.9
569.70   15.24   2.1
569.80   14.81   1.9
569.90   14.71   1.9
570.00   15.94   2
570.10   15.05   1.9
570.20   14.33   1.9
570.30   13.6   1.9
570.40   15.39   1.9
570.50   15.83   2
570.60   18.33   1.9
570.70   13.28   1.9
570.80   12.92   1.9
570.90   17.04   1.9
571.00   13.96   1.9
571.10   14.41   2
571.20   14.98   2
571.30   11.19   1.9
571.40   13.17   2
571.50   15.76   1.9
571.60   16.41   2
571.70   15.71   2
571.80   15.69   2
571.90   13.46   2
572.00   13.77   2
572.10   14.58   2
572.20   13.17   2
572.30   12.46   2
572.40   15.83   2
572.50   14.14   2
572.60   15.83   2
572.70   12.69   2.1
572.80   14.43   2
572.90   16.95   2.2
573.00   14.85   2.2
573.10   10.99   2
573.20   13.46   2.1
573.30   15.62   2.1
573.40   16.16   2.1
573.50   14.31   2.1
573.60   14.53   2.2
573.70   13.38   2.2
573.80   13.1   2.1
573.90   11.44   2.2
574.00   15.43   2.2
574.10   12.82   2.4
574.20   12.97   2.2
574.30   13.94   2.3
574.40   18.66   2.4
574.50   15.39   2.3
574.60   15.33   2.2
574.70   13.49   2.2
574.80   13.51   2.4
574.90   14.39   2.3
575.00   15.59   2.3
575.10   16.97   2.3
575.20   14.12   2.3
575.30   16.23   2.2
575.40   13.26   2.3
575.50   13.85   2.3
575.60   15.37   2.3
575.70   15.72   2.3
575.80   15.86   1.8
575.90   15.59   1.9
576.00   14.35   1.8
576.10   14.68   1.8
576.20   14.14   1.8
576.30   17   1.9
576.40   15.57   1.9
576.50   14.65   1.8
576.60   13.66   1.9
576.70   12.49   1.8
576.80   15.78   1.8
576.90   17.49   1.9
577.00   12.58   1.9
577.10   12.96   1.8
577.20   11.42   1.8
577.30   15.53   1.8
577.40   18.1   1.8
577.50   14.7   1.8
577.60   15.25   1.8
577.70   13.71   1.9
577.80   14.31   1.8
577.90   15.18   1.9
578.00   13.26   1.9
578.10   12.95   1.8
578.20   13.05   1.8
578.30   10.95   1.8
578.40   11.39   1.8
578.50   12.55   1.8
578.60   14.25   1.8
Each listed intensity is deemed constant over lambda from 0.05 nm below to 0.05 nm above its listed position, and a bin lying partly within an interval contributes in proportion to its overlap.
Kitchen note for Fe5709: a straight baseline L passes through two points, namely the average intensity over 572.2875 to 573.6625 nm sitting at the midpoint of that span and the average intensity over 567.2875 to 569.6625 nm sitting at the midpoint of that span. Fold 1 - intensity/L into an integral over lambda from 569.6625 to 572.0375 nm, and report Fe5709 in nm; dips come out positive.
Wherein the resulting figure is -0.063 nm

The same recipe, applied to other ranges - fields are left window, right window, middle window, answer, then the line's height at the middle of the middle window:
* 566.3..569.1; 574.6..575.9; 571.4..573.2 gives 0.033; 14.7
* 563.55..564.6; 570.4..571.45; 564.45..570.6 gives 0.261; 15.1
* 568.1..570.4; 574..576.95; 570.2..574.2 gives 0.067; 14.6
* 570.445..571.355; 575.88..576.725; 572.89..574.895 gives 0.058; 14.7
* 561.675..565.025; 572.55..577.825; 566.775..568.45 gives 0.064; 15.2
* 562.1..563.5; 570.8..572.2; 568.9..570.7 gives 0.016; 14.6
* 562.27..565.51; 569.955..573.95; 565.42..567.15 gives 0.124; 15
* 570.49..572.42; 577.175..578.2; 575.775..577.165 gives -0.024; 14.5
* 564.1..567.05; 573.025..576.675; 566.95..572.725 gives 0.023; 14.6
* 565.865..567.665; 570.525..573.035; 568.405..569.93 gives -0.001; 14.1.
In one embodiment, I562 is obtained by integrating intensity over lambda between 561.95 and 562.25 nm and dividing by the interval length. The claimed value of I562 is 18.5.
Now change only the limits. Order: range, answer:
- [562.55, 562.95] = 13.8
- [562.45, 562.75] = 13.9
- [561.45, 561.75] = 14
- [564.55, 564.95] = 15.9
